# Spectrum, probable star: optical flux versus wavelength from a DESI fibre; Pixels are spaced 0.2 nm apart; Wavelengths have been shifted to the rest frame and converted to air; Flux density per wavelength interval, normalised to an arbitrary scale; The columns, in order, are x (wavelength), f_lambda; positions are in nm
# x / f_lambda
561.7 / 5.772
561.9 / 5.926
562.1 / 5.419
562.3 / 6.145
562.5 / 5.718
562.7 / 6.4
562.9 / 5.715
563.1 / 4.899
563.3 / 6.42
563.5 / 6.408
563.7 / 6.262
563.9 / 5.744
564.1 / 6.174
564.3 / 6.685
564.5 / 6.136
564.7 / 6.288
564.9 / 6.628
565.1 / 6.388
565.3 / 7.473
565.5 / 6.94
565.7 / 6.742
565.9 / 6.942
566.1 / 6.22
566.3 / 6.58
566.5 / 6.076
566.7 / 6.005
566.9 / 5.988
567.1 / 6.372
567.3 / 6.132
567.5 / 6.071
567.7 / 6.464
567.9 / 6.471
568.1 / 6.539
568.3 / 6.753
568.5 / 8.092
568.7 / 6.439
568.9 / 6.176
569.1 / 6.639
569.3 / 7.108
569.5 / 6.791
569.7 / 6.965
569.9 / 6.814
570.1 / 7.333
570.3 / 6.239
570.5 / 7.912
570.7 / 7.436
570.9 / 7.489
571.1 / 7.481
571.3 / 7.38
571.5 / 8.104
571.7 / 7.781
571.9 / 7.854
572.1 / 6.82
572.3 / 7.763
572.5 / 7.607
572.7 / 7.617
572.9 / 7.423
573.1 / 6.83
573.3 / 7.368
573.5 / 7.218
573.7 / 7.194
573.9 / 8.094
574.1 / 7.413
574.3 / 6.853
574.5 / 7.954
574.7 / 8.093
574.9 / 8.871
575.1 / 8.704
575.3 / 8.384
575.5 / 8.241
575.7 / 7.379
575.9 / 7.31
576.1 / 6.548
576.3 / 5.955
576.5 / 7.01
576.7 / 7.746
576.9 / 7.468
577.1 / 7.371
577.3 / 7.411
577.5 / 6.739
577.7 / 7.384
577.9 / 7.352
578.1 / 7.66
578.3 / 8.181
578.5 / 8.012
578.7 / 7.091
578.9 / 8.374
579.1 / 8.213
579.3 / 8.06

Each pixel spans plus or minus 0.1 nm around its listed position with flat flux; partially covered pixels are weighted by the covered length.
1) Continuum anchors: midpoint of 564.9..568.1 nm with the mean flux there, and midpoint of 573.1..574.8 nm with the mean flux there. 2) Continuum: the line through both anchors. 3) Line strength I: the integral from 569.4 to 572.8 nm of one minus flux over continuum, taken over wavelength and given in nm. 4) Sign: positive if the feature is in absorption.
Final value -0.13 nm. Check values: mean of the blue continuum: 6.47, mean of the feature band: 7.38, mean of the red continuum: 7.48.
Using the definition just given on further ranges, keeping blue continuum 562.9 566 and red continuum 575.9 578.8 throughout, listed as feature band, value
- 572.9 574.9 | -0.13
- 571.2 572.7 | -0.15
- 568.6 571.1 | -0.08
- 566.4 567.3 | 0.06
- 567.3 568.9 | 0.00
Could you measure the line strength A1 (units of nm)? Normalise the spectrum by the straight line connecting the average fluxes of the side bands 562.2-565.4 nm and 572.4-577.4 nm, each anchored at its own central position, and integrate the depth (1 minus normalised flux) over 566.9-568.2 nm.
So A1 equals 0.07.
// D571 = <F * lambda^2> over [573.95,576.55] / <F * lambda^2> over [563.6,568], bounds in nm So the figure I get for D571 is 1.2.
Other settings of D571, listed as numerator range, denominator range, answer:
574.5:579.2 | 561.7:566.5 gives 1.28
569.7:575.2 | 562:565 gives 1.28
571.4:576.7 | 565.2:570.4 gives 1.17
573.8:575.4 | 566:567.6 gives 1.34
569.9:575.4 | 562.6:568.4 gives 1.23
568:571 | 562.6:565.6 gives 1.13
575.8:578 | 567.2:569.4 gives 1.11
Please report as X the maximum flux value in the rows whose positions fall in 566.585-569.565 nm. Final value 8.092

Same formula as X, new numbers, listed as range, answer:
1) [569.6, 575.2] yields 8.871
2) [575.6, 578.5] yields 8.181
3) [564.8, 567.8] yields 7.473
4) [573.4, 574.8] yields 8.094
